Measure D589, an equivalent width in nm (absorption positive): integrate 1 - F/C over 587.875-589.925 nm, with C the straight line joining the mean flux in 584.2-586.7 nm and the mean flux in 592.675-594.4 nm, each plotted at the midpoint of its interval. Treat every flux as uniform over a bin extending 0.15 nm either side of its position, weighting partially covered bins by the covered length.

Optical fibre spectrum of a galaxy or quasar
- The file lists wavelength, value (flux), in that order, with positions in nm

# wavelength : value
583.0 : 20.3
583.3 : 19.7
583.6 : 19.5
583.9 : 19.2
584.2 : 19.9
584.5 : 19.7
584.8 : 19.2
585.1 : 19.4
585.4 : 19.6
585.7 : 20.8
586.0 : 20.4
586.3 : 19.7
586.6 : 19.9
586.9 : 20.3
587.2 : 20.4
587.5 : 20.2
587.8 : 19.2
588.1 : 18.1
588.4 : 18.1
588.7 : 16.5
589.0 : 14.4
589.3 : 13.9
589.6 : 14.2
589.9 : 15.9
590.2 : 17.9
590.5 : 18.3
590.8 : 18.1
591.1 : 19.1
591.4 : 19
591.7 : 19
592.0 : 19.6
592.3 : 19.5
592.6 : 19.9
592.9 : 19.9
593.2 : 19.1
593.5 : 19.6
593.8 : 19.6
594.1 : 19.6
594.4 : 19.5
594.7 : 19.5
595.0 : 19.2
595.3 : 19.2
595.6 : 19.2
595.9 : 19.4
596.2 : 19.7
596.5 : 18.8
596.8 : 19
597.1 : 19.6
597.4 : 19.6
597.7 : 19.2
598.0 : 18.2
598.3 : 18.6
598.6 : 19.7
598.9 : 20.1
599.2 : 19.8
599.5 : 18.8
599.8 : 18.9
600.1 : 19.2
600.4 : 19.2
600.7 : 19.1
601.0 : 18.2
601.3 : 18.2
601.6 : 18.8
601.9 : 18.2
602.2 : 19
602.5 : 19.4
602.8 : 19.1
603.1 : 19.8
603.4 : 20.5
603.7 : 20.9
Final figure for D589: 0.39 nm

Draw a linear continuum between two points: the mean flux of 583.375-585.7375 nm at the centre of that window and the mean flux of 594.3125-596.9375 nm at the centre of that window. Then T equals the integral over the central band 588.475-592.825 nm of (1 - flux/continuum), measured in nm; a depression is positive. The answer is 0.41 nm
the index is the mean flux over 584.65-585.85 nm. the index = 19.7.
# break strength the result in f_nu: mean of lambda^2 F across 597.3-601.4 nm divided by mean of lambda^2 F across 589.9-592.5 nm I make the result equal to 1.05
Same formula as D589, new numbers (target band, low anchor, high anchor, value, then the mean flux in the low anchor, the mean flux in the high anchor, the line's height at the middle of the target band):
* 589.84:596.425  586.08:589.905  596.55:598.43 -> -0.22 nm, 17.9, 19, 18.5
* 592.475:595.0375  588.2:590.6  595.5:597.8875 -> -0.22 nm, 16.1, 19.3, 18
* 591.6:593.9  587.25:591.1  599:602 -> -0.23 nm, 17.2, 18.9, 17.7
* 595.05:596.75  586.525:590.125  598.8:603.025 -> -0.08 nm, 17.5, 19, 18.4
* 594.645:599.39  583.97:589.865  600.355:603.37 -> -0.12 nm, 18.6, 19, 18.8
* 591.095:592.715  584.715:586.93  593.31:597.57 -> 0.02 nm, 19.9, 19.4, 19.6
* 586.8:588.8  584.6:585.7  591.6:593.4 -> 0.06 nm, 19.6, 19.5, 19.6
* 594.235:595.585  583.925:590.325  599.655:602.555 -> -0.05 nm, 18.5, 18.8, 18.7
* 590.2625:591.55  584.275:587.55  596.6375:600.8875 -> 0.07 nm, 20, 19.2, 19.7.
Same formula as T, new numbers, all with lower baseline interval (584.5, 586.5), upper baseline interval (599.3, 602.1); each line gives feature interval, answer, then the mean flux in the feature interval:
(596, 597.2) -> -0.014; 19.3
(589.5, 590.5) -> 0.158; 16.4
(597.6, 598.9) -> -0.008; 19.1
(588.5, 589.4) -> 0.203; 15.2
